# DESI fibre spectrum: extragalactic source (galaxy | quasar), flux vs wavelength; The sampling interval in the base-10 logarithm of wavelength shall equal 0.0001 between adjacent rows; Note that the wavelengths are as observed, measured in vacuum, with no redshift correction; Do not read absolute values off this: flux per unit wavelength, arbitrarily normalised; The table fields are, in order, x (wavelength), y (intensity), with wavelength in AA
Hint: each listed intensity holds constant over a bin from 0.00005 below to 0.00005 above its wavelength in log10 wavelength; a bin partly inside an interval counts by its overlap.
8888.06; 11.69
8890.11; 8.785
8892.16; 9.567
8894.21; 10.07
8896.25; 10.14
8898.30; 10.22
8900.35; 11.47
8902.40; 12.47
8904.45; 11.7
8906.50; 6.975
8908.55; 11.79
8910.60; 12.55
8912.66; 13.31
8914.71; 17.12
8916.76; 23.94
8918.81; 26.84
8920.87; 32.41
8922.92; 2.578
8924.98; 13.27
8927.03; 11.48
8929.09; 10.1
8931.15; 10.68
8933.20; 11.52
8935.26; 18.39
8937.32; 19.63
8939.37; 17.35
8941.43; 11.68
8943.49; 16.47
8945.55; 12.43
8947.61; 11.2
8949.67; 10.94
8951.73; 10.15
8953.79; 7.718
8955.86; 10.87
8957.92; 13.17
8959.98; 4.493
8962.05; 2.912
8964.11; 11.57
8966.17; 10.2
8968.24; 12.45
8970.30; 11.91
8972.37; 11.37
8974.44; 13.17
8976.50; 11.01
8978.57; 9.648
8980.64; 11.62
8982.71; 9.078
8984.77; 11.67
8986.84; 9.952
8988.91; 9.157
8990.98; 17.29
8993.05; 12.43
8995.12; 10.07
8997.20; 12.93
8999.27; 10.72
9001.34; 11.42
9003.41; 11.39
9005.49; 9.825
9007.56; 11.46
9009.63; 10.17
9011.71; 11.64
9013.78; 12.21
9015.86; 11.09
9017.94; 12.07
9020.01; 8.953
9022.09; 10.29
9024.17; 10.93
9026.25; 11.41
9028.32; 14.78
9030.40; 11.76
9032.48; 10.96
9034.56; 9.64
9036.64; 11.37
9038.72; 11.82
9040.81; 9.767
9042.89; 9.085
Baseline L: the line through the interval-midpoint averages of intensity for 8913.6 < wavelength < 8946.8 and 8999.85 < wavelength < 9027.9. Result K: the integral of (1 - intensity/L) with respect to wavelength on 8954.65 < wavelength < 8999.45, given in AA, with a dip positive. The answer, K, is 7.9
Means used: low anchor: 16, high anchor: 11.1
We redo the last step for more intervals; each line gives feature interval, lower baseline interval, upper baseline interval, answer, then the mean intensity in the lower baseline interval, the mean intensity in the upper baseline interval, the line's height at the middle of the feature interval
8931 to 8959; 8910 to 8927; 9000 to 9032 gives 5.0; 17.5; 11.3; 15.8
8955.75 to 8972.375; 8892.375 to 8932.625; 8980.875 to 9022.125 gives 3.3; 13.5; 11.2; 12.2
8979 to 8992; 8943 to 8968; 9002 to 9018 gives -0.8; 10.1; 11.2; 10.7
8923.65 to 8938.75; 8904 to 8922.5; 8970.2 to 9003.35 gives 2.1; 17.1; 11.5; 15.7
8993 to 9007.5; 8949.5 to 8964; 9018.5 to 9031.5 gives -1.1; 8.65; 11.4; 10.4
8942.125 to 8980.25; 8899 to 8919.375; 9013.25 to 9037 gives 6.9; 14.5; 11.3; 13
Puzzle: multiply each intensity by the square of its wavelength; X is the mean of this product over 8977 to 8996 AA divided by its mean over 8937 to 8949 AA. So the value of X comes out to 0.79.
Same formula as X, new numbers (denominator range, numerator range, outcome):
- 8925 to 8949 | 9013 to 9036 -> 0.84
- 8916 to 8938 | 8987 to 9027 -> 0.71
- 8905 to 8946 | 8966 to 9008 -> 0.77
